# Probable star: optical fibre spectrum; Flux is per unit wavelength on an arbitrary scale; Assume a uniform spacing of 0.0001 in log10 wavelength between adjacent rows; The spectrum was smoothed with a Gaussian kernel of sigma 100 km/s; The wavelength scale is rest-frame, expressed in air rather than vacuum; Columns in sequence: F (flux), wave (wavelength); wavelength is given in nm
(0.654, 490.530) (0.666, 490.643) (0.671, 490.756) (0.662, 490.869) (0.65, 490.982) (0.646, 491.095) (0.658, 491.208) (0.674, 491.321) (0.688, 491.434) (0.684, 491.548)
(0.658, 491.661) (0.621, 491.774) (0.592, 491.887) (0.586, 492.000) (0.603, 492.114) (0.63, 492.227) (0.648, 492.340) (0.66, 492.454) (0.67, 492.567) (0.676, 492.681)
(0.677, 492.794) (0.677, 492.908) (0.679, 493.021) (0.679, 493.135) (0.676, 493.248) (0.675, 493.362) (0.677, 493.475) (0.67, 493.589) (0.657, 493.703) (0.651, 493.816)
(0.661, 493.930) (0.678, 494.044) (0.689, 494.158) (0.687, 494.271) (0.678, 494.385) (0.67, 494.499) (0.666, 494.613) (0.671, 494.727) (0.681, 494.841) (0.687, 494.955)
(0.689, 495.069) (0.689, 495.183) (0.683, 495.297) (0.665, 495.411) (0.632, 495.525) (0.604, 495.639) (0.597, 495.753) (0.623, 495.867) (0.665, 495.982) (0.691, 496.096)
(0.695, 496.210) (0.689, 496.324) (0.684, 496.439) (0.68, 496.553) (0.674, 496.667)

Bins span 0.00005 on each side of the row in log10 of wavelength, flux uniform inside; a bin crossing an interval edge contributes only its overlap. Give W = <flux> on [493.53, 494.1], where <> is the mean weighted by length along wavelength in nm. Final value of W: 0.663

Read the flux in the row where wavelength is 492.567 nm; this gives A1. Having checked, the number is 0.67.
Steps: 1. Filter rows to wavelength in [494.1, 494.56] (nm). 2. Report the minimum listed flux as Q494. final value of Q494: 0.67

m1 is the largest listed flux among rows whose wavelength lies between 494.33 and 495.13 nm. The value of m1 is 0.689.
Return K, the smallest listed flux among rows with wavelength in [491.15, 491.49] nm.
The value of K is 0.658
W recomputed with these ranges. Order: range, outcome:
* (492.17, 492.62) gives 0.652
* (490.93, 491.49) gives 0.664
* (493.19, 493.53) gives 0.678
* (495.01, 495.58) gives 0.672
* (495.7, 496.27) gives 0.655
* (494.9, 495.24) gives 0.688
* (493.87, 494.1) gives 0.668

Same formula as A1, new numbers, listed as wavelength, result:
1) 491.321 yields 0.674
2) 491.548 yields 0.684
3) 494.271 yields 0.687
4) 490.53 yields 0.654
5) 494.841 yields 0.681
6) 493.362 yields 0.675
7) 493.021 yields 0.679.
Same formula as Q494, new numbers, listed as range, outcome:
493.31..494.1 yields 0.651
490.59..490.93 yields 0.662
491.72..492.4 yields 0.586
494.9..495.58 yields 0.632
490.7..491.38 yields 0.646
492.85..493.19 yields 0.677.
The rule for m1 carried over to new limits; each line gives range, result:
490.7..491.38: 0.674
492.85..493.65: 0.679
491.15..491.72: 0.688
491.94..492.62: 0.67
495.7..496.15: 0.691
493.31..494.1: 0.678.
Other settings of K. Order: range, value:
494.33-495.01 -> 0.666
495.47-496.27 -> 0.597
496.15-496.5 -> 0.684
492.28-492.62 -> 0.648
